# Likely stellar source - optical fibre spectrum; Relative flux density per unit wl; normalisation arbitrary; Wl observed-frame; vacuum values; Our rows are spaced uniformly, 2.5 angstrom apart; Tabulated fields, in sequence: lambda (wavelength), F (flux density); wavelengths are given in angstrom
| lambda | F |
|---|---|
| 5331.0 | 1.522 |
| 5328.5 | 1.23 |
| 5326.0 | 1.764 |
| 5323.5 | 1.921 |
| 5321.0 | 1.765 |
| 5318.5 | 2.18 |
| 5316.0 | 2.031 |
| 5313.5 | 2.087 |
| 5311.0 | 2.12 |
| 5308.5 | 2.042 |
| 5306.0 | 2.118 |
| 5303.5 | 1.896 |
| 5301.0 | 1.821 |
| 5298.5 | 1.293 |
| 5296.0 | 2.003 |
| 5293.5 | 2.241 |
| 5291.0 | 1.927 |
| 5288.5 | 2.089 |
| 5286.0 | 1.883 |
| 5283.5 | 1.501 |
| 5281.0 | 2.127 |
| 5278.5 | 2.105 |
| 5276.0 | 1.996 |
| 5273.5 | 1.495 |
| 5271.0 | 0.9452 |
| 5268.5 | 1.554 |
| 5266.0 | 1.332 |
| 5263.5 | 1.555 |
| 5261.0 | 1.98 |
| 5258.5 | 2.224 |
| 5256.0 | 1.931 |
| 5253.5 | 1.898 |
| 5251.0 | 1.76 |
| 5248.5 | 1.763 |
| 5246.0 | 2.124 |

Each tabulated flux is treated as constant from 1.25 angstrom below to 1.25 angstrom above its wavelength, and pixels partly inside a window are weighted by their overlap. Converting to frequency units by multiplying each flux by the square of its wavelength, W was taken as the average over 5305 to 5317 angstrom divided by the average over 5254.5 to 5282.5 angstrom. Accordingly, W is 1.21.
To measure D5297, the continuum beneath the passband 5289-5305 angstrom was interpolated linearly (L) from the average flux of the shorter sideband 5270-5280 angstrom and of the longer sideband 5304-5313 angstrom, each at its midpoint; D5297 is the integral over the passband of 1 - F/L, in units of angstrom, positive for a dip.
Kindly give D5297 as 0.4 angstrom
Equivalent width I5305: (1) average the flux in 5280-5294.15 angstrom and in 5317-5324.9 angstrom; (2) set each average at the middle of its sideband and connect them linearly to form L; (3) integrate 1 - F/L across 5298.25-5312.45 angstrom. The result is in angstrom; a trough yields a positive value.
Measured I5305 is 0.2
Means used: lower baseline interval 1.95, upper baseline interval 1.95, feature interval 1.93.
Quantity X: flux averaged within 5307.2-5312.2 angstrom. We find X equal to 2.08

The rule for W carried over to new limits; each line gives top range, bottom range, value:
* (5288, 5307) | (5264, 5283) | 1.18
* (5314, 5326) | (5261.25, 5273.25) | 1.42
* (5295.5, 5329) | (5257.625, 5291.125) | 1.09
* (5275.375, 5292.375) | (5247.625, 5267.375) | 1.09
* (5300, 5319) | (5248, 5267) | 1.14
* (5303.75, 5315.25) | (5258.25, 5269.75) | 1.25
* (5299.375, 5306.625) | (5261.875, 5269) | 1.28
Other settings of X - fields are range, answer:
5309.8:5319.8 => 2.1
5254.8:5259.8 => 2.08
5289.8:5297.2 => 2.06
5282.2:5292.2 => 1.85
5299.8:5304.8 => 1.86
